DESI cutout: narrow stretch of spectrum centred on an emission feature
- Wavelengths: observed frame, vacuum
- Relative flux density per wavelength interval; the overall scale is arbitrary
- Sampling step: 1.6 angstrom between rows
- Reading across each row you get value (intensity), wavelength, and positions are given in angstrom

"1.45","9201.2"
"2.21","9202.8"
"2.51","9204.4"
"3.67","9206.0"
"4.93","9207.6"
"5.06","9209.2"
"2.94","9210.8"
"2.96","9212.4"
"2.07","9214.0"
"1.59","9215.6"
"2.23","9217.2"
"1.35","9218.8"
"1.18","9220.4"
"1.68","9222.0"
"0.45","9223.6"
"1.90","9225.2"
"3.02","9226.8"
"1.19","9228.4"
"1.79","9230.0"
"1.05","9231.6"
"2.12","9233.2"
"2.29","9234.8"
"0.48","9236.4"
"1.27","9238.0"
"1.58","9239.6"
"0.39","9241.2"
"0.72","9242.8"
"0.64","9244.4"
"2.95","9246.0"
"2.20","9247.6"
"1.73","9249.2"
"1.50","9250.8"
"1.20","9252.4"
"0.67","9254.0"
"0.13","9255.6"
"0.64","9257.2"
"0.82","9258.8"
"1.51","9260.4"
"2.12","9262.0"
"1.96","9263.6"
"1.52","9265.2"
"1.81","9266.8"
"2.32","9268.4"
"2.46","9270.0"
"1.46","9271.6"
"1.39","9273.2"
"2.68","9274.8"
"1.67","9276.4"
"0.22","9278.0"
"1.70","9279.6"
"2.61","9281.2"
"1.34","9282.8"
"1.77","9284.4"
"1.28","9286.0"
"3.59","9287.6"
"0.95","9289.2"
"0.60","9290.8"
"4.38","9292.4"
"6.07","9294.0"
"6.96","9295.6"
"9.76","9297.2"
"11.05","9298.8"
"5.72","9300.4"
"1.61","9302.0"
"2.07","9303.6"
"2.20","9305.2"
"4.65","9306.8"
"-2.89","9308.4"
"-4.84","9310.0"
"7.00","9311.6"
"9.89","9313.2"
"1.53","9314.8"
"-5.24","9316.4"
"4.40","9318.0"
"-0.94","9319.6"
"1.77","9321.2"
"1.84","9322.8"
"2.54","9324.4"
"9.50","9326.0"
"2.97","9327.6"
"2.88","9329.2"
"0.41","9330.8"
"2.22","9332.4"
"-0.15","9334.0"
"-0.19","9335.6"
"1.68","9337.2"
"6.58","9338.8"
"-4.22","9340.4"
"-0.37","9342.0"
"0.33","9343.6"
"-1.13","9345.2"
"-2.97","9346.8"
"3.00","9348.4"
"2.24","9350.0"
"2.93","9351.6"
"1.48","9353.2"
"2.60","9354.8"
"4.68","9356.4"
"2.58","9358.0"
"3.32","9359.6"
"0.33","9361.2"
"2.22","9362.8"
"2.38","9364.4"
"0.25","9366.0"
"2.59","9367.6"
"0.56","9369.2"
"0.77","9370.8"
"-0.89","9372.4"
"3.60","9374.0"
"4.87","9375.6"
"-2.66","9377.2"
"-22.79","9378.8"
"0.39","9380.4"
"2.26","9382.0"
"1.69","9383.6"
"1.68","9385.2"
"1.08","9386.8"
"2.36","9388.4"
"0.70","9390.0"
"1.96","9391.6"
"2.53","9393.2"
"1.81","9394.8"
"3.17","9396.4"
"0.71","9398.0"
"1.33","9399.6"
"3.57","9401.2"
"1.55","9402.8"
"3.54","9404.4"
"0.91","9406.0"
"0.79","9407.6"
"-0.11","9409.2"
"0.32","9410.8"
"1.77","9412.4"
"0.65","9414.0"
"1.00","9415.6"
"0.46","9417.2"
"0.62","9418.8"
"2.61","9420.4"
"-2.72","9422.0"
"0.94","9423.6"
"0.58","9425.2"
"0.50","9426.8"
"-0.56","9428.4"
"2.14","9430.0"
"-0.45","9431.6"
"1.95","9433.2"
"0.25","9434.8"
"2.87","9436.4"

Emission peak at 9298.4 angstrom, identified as [O III] 5007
